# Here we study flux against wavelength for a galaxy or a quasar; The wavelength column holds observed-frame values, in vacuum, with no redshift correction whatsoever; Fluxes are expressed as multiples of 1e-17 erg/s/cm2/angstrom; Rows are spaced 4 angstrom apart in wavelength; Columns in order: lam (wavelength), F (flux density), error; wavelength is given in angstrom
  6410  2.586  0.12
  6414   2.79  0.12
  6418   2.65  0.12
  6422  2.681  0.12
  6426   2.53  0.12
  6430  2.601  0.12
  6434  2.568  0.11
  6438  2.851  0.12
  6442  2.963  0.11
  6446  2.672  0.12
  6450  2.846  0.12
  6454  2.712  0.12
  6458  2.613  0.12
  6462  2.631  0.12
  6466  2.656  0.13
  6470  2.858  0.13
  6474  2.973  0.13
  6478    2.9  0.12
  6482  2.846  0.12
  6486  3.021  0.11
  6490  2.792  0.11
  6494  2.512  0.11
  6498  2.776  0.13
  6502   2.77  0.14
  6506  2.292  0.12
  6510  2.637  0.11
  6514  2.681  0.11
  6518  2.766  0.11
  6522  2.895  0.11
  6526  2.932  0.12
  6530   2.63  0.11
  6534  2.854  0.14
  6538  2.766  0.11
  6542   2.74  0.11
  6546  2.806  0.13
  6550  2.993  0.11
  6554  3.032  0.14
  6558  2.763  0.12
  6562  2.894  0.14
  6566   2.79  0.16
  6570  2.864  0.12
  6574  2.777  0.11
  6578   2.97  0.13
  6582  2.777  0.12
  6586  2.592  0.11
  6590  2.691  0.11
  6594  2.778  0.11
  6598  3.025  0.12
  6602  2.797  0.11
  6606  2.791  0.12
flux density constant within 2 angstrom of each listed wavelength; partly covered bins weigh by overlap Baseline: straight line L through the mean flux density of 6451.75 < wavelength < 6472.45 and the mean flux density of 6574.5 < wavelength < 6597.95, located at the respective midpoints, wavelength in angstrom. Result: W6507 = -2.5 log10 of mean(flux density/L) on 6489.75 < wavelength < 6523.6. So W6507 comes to 0.02 mag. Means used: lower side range 2.7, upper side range 2.78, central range 2.67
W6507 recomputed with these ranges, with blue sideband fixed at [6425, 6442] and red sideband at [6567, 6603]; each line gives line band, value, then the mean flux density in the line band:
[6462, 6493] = -0.05 mag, 2.84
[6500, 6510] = 0.08 mag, 2.55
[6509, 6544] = 0.00 mag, 2.77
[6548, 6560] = -0.06 mag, 2.93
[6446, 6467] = 0.00 mag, 2.69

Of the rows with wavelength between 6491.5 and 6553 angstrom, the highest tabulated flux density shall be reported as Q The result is 2.993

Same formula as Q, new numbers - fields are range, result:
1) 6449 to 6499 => 3.021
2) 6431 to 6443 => 2.963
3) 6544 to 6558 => 3.032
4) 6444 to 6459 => 2.846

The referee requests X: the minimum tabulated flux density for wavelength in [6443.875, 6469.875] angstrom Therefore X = 2.613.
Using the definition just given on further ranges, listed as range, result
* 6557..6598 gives 2.592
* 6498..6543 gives 2.292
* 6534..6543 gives 2.74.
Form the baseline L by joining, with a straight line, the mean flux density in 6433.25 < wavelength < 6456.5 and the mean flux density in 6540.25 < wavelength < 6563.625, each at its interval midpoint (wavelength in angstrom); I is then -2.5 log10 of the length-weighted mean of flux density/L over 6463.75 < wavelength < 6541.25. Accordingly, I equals 0.02 mag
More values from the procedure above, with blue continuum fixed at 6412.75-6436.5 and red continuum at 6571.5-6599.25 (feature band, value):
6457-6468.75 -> 0.010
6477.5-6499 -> -0.041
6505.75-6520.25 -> 0.036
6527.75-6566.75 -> -0.027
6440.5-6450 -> -0.063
